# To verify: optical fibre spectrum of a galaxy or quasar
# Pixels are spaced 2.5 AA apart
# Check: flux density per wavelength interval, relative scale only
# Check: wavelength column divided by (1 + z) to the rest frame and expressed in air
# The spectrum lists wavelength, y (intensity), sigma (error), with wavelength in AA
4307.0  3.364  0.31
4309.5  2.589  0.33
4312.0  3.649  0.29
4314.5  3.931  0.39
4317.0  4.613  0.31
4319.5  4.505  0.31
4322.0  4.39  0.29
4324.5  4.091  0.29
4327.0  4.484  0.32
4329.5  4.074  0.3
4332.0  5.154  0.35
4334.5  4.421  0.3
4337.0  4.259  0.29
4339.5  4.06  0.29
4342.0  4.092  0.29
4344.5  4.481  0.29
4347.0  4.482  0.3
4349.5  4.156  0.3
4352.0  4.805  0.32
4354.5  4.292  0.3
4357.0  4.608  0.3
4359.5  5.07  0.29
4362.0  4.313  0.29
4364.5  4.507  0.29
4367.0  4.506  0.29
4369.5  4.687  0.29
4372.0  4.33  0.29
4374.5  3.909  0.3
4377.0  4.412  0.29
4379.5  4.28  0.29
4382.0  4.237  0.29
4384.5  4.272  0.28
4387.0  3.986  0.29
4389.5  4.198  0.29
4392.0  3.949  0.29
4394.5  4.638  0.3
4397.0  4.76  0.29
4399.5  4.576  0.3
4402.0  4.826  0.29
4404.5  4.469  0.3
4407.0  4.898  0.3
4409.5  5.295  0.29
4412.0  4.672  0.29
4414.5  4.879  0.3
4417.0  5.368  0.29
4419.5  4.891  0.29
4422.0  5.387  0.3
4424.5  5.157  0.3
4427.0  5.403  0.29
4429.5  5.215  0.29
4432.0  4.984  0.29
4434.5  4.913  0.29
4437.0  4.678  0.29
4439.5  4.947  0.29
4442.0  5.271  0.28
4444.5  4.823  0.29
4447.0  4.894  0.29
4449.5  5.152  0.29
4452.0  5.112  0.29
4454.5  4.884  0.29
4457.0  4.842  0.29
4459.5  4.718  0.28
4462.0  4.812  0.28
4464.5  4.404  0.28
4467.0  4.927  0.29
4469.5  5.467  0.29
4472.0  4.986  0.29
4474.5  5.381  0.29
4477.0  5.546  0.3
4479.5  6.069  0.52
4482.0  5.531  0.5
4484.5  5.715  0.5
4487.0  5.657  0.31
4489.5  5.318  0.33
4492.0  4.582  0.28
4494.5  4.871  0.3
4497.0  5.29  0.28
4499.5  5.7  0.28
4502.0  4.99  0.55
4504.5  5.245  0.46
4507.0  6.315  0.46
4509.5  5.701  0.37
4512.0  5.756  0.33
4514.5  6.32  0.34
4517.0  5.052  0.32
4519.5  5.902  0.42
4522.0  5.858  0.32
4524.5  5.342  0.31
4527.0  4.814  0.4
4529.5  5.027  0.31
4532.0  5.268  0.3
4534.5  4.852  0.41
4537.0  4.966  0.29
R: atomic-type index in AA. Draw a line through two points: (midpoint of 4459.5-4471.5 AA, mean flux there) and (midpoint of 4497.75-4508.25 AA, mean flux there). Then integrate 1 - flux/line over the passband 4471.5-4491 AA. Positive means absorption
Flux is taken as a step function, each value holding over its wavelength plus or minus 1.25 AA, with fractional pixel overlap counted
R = -1.4 AA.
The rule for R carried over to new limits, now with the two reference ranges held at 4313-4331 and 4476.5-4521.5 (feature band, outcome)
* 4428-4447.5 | 0.5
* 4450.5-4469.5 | 1.5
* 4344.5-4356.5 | 0.1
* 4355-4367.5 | 0.0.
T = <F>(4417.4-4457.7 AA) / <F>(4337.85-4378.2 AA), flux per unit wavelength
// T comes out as 1.14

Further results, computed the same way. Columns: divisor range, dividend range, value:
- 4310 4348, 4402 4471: 1.16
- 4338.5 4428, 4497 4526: 1.23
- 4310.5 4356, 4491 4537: 1.24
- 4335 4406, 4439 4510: 1.18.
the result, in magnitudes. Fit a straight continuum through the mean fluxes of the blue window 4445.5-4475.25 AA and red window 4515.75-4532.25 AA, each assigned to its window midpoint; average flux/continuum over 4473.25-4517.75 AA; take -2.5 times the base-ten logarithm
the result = -0.07 mag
